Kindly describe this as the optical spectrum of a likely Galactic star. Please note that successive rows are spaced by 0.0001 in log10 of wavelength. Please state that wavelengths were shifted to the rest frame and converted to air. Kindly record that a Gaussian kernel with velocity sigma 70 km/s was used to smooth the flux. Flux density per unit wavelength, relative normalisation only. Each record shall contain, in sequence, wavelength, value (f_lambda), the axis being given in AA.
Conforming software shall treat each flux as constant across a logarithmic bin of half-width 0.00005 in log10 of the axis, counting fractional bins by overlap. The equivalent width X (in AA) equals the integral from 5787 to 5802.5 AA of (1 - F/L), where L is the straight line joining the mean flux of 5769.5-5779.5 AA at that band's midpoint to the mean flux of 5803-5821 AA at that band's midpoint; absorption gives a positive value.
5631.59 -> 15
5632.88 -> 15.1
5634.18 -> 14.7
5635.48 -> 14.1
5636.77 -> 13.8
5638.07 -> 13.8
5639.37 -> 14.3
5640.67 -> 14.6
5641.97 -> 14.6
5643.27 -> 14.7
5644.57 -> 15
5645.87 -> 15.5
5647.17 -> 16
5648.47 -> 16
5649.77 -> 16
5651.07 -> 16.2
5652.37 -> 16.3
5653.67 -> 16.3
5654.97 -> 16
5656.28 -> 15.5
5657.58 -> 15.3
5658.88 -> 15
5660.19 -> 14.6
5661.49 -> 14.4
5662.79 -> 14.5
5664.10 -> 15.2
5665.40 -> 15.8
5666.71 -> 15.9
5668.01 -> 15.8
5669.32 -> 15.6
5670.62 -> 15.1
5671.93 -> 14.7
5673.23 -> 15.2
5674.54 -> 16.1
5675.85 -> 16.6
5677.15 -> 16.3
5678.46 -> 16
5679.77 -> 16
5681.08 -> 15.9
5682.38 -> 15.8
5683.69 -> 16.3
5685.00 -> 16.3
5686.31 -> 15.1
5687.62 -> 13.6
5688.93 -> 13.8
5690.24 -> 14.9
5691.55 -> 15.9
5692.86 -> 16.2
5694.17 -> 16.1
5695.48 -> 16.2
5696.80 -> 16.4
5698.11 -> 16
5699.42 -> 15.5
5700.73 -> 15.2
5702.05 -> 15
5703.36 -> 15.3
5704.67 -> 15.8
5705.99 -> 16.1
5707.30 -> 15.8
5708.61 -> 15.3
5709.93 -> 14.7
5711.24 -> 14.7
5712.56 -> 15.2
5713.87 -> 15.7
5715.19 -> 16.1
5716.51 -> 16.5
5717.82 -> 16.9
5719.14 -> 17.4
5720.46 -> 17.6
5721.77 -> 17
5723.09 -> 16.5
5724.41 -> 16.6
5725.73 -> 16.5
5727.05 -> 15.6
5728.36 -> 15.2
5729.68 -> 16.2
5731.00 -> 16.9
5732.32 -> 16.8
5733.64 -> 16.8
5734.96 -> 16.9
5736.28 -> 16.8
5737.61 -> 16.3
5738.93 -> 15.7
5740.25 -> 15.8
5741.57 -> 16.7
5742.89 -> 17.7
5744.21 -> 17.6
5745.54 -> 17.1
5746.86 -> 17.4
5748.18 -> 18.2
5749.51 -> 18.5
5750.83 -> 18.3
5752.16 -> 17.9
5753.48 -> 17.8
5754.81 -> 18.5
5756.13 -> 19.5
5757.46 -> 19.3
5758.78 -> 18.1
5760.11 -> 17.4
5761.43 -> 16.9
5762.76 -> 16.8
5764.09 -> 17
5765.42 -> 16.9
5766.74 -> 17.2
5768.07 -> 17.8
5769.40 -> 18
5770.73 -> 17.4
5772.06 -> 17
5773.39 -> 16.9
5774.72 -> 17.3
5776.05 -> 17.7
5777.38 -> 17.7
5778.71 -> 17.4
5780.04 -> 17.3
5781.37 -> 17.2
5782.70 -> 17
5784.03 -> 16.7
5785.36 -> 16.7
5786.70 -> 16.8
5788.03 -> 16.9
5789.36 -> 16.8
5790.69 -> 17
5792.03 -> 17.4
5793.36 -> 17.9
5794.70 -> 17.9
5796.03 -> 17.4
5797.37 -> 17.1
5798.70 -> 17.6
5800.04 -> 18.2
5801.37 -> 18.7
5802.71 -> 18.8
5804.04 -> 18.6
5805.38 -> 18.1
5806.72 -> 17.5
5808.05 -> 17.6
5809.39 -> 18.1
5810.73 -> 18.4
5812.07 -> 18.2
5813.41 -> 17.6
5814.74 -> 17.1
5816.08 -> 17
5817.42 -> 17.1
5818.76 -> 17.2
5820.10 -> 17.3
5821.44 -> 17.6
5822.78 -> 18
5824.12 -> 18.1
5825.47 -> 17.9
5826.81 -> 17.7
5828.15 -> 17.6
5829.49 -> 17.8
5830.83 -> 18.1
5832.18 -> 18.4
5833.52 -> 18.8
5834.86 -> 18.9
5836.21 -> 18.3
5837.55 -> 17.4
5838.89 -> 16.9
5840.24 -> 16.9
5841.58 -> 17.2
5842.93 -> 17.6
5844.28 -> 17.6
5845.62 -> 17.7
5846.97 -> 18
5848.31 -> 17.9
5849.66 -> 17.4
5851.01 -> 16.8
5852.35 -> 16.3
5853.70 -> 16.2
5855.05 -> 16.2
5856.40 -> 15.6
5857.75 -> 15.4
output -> 0.0 AA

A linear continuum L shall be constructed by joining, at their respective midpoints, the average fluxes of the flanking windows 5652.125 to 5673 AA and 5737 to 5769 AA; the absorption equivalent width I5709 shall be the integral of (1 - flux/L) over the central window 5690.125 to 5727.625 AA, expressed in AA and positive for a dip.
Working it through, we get 1.1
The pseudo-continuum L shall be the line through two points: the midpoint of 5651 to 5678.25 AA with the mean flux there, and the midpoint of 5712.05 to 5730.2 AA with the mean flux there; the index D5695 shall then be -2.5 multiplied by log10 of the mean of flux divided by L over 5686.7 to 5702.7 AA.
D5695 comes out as 0.04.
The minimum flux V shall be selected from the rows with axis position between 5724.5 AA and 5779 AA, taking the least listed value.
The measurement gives 15.2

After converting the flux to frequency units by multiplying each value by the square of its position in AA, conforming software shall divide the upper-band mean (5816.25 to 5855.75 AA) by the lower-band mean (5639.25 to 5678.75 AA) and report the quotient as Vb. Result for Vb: 1.21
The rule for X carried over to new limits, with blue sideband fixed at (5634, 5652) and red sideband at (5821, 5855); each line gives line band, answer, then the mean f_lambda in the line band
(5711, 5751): -1.3 AA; 16.7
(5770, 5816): -1.4 AA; 17.5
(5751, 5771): -1.5 AA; 17.8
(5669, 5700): -0.2 AA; 15.7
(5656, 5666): 0.1 AA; 15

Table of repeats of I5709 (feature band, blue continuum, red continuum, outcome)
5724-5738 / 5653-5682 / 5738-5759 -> 0.7 AA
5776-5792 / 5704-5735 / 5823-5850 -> 0.0 AA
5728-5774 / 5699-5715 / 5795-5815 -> -2.2 AA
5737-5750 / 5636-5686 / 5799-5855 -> -0.4 AA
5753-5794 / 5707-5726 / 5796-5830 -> -0.7 AA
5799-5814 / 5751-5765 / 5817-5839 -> -0.2 AA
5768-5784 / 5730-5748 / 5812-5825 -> -0.2 AA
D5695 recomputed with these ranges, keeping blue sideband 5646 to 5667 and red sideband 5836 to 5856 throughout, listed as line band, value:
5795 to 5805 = -0.08 mag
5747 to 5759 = -0.13 mag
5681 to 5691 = 0.04 mag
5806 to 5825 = -0.04 mag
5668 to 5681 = 0.00 mag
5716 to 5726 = -0.05 mag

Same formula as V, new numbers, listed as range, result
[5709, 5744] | 14.7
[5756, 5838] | 16.7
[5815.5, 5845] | 16.9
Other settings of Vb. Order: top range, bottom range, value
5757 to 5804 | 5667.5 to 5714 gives 1.16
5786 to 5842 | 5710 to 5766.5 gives 1.07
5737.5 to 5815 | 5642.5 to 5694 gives 1.17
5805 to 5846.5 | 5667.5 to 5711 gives 1.19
